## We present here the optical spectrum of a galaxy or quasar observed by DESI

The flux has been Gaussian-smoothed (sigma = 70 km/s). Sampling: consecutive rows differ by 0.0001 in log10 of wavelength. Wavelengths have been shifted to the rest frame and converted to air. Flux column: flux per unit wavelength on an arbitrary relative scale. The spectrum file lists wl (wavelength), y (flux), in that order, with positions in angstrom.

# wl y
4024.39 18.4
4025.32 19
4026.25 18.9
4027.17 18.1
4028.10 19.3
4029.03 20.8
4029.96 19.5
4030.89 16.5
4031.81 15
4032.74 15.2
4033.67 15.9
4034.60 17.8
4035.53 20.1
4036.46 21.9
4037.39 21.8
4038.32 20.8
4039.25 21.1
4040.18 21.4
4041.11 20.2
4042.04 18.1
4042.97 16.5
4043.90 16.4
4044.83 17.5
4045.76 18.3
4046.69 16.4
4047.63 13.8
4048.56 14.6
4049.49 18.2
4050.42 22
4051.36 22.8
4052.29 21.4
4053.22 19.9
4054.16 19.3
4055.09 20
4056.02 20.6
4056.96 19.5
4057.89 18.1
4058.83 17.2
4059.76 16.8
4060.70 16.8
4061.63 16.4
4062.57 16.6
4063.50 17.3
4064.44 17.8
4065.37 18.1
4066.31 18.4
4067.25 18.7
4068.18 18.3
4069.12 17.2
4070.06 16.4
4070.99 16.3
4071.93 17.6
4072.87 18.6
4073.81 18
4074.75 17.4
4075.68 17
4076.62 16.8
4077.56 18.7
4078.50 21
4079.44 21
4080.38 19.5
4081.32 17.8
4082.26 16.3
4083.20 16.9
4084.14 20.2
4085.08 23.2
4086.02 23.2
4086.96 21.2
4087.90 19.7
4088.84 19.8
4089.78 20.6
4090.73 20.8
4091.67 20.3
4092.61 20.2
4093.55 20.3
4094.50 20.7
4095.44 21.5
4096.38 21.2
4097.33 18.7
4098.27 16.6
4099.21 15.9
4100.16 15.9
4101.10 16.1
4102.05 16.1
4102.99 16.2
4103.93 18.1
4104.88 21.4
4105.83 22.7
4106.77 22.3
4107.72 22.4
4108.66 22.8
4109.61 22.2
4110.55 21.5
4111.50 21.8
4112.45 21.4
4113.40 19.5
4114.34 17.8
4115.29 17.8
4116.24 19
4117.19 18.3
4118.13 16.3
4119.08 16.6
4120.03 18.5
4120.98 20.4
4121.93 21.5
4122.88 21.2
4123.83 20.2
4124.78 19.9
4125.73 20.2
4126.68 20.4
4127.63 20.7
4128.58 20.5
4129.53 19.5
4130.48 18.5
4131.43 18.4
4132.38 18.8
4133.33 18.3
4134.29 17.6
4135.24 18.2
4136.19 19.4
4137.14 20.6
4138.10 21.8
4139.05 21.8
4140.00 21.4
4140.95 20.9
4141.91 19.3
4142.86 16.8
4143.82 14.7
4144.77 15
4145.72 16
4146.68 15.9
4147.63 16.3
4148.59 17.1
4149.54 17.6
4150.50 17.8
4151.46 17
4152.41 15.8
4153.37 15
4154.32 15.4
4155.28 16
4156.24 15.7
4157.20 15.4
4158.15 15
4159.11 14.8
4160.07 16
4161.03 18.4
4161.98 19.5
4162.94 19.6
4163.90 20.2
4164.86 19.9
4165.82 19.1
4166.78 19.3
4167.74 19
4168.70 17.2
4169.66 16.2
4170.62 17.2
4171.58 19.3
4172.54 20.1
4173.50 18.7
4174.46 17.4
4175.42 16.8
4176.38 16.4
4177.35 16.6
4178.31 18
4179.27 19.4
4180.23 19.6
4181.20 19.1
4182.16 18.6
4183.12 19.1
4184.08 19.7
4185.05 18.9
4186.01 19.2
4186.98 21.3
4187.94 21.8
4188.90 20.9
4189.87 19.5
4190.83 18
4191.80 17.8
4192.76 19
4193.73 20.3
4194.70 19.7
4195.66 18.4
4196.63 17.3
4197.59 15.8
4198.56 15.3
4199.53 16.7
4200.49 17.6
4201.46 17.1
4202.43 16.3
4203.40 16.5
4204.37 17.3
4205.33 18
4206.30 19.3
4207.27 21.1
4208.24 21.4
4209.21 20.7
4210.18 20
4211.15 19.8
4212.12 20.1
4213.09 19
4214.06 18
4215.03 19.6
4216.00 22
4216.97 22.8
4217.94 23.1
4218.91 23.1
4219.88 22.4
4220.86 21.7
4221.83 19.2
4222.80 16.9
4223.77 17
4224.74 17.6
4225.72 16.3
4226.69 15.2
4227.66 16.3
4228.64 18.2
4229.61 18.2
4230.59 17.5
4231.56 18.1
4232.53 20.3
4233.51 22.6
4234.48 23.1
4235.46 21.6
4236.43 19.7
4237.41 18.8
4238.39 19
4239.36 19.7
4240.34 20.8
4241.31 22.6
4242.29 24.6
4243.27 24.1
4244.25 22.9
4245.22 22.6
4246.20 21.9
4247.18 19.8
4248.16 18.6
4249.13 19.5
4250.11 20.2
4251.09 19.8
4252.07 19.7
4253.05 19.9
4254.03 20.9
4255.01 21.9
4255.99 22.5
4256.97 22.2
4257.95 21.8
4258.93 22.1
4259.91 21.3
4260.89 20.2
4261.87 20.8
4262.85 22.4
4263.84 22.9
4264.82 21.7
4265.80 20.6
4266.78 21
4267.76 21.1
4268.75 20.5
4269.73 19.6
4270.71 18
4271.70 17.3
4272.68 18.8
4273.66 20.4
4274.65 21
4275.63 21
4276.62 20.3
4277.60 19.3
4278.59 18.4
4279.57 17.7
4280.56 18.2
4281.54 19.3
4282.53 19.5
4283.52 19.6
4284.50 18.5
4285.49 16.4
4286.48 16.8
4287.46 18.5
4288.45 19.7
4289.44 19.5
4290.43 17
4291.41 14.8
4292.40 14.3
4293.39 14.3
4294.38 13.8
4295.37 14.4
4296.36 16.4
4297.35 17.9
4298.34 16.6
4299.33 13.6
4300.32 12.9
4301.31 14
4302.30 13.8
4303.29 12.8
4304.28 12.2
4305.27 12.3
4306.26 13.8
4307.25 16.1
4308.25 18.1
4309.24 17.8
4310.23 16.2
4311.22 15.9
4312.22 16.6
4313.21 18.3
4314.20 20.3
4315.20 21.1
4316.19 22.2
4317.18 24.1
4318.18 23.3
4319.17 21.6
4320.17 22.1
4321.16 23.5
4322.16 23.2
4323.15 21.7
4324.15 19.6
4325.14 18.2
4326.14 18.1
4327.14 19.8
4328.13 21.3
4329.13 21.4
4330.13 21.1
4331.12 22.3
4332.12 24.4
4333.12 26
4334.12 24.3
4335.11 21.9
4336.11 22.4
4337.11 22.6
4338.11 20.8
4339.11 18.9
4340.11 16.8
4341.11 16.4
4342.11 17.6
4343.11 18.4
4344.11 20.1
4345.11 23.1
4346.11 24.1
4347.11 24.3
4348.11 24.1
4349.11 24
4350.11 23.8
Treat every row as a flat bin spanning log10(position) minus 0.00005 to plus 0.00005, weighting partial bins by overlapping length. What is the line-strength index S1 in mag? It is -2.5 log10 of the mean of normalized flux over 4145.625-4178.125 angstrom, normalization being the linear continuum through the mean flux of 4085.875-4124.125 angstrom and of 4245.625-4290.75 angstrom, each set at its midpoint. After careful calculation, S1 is 0.146 mag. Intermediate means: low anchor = 19.7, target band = 17.3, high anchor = 20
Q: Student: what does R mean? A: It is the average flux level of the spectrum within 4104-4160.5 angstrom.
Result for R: 18.7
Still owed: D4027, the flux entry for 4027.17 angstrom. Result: 18.1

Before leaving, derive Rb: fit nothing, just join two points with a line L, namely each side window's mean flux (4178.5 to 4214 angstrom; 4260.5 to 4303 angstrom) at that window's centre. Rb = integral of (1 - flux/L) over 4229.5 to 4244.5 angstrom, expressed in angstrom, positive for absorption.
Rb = -1.9 angstrom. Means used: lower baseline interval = 18.9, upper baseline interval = 18.2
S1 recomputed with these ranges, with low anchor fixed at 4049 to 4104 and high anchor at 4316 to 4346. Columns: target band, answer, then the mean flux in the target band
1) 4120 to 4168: 0.06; 18.4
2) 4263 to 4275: 0.02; 20.3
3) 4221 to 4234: 0.12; 18.1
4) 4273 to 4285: 0.07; 19.4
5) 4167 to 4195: 0.06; 18.8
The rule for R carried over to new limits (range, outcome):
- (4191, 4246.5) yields 19.5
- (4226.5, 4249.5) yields 20.3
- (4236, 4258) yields 21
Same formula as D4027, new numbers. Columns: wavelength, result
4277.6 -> 19.3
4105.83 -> 22.7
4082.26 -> 16.3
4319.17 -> 21.6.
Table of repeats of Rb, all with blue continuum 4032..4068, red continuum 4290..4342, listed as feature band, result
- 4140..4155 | 1.3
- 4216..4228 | -0.6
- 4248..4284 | -3.4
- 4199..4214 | -0.1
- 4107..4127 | -1.6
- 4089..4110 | -1.3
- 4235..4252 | -2.2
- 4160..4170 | -0.1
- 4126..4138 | -0.5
